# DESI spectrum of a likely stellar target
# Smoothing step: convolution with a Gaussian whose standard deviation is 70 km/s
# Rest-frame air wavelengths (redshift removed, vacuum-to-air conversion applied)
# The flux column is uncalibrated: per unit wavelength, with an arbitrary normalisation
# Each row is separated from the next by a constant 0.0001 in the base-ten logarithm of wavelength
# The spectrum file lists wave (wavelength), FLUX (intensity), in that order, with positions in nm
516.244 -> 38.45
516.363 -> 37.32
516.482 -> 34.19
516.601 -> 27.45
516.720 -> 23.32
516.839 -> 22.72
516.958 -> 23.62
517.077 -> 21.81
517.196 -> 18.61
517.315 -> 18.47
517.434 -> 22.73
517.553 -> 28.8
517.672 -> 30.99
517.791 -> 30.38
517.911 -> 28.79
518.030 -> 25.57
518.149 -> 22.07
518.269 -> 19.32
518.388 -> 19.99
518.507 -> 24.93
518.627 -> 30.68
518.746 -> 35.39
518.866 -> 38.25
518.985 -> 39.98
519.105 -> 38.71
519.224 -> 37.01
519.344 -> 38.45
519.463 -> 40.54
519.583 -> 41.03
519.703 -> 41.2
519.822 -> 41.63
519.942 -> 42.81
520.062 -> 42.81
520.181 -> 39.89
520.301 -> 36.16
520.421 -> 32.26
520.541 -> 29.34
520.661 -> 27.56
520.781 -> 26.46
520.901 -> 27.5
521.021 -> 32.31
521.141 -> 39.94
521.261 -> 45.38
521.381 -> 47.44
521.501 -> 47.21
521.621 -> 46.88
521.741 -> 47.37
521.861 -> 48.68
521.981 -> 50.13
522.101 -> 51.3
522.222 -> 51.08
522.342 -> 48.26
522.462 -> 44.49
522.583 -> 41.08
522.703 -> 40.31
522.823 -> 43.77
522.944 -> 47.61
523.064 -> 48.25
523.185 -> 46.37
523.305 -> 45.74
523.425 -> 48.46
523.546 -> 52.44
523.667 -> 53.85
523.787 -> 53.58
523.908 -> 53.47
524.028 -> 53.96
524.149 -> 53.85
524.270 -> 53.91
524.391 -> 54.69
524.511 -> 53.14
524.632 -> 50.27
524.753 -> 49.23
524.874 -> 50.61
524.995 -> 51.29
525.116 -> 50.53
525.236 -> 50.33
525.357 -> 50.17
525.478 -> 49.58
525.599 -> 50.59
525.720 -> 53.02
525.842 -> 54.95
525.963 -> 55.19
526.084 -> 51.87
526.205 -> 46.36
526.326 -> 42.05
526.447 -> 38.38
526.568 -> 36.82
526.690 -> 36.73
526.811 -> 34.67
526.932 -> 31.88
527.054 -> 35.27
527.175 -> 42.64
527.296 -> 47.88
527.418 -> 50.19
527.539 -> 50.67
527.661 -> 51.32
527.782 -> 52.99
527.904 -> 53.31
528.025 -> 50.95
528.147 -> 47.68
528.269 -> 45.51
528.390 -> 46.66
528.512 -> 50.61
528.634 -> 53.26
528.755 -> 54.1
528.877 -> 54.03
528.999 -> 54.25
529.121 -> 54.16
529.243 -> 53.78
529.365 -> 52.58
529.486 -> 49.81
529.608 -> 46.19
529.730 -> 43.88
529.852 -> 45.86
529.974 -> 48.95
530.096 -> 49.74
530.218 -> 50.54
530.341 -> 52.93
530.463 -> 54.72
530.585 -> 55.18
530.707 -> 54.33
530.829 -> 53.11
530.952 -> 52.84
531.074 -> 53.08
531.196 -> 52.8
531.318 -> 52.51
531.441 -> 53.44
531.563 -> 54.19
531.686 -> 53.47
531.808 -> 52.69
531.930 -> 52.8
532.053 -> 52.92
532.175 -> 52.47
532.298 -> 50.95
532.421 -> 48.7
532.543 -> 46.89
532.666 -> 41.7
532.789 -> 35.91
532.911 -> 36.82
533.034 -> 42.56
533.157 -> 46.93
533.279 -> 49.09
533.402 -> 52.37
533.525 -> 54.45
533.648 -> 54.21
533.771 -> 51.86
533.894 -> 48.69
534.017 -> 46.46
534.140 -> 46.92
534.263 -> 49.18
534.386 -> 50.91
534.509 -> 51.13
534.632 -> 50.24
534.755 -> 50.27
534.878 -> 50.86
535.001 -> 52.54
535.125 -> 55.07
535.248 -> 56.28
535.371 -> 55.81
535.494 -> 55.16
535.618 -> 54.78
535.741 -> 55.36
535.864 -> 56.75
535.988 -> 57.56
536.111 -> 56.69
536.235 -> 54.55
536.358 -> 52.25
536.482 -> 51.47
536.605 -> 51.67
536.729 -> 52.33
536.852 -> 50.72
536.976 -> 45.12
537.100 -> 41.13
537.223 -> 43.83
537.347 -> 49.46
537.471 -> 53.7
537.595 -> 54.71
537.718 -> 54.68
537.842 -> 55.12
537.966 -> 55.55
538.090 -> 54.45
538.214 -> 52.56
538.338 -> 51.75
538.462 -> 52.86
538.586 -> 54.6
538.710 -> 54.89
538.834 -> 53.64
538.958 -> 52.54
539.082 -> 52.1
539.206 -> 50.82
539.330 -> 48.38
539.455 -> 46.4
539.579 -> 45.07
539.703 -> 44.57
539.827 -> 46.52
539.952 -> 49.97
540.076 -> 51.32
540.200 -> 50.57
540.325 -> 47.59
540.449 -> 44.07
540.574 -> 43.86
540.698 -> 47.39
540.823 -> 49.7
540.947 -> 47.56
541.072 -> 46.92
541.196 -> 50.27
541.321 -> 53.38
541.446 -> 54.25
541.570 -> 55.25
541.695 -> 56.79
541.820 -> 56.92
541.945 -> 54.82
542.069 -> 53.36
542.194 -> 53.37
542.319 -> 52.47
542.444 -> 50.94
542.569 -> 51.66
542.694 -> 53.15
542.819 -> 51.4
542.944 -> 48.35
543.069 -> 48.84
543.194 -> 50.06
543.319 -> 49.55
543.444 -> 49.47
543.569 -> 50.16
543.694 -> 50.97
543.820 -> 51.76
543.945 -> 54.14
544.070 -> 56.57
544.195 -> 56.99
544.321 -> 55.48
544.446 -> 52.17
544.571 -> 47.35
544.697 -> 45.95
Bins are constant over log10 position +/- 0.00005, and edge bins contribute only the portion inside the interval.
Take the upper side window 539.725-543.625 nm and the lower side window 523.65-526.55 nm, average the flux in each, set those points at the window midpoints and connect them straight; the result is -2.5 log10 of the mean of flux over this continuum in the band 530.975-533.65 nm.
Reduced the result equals 0.03 mag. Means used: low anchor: 50.8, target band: 49.5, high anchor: 50.6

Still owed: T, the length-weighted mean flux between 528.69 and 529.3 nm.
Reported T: 54.1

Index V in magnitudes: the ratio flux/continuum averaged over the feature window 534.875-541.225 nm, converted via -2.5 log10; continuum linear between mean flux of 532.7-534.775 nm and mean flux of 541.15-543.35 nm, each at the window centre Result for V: -0.02 mag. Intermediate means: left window 48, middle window 51.2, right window 52.5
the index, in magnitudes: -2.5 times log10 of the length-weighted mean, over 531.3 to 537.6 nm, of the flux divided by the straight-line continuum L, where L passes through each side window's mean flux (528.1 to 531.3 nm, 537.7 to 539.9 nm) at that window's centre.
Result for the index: 0.01 mag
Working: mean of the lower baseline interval 51.2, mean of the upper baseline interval 51.4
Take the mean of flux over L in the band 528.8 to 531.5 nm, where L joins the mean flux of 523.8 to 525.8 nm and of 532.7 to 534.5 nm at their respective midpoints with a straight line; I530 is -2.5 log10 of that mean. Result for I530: -0.05 mag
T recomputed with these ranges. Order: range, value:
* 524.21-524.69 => 53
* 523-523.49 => 47.3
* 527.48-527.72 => 50.9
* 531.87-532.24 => 52.7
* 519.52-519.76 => 41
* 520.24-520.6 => 32.6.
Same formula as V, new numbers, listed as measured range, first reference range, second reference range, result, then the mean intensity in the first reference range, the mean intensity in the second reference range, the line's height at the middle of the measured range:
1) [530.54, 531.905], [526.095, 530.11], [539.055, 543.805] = -0.12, 47.1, 50.2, 47.8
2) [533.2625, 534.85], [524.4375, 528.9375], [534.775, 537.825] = 0.02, 48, 52.6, 51.5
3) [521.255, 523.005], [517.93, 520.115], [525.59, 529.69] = -0.19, 34.3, 47.9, 39.2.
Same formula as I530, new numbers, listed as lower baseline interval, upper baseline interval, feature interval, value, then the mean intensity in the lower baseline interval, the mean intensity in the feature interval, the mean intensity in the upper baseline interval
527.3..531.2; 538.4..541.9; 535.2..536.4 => -0.10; 51.2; 55.6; 50.3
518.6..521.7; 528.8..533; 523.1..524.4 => -0.22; 38.1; 51.7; 50.5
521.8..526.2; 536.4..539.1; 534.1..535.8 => -0.02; 50.1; 52.5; 51.8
